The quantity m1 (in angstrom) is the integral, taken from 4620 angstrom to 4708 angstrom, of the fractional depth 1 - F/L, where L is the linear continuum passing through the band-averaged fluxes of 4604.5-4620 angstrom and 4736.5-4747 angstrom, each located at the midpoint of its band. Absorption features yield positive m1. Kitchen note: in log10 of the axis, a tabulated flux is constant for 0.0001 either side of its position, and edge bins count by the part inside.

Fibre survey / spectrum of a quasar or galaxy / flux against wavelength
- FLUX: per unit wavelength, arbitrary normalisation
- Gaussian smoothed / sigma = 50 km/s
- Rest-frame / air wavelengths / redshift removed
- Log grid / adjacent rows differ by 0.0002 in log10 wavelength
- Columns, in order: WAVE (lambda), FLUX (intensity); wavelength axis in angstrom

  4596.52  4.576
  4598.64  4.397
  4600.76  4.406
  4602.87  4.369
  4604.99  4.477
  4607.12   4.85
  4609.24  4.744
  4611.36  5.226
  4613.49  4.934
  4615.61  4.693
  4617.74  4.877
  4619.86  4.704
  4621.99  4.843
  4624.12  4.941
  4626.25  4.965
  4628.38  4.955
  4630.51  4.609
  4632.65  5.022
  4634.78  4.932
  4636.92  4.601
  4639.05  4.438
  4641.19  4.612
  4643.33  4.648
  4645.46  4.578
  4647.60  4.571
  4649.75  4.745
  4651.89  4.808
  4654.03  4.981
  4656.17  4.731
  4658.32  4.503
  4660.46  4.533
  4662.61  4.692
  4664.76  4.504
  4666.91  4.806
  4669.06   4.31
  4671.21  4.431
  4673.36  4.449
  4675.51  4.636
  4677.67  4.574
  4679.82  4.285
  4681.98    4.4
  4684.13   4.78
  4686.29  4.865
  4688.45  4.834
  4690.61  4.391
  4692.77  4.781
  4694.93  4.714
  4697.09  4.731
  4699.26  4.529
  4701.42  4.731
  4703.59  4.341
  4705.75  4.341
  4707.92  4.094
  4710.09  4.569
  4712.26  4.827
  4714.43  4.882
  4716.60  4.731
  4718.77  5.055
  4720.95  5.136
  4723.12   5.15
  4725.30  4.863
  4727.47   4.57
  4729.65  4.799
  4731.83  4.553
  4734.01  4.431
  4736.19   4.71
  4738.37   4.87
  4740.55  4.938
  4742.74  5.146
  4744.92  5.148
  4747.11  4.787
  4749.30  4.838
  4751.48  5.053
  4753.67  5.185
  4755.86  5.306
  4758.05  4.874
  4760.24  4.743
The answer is 4.4 angstrom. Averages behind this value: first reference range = 4.83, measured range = 4.65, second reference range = 4.98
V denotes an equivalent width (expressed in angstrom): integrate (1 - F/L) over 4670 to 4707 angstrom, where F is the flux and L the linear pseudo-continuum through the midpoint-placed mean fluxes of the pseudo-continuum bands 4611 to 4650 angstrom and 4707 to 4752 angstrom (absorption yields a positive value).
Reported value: 1.7 angstrom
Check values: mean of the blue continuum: 4.78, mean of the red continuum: 4.82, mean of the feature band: 4.57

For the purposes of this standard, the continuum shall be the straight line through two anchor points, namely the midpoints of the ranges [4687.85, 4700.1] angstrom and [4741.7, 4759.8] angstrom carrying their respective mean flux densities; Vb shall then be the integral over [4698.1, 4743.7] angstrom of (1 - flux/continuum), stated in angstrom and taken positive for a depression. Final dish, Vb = 1.0 angstrom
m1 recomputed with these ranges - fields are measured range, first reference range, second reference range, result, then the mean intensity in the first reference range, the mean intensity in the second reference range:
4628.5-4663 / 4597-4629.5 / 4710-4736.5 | 0.5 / 4.76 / 4.8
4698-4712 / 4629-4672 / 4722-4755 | 1.0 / 4.66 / 4.87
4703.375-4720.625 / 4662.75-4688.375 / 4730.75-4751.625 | 0.3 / 4.57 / 4.84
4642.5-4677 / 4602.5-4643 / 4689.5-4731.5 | 0.9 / 4.78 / 4.69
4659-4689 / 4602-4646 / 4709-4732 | 1.4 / 4.77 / 4.84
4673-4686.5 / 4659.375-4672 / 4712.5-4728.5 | 0.2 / 4.55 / 4.91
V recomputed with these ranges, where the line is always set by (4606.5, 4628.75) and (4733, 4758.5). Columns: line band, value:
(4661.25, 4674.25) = 1.0 angstrom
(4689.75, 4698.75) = 0.5 angstrom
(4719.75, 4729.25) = 0.0 angstrom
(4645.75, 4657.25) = 0.3 angstrom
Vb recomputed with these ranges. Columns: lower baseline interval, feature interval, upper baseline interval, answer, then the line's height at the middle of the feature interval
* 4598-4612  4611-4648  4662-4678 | -1.48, 4.6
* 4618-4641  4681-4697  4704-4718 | -0.17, 4.64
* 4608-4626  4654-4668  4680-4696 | 0.25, 4.74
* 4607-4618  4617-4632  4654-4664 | -0.05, 4.83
